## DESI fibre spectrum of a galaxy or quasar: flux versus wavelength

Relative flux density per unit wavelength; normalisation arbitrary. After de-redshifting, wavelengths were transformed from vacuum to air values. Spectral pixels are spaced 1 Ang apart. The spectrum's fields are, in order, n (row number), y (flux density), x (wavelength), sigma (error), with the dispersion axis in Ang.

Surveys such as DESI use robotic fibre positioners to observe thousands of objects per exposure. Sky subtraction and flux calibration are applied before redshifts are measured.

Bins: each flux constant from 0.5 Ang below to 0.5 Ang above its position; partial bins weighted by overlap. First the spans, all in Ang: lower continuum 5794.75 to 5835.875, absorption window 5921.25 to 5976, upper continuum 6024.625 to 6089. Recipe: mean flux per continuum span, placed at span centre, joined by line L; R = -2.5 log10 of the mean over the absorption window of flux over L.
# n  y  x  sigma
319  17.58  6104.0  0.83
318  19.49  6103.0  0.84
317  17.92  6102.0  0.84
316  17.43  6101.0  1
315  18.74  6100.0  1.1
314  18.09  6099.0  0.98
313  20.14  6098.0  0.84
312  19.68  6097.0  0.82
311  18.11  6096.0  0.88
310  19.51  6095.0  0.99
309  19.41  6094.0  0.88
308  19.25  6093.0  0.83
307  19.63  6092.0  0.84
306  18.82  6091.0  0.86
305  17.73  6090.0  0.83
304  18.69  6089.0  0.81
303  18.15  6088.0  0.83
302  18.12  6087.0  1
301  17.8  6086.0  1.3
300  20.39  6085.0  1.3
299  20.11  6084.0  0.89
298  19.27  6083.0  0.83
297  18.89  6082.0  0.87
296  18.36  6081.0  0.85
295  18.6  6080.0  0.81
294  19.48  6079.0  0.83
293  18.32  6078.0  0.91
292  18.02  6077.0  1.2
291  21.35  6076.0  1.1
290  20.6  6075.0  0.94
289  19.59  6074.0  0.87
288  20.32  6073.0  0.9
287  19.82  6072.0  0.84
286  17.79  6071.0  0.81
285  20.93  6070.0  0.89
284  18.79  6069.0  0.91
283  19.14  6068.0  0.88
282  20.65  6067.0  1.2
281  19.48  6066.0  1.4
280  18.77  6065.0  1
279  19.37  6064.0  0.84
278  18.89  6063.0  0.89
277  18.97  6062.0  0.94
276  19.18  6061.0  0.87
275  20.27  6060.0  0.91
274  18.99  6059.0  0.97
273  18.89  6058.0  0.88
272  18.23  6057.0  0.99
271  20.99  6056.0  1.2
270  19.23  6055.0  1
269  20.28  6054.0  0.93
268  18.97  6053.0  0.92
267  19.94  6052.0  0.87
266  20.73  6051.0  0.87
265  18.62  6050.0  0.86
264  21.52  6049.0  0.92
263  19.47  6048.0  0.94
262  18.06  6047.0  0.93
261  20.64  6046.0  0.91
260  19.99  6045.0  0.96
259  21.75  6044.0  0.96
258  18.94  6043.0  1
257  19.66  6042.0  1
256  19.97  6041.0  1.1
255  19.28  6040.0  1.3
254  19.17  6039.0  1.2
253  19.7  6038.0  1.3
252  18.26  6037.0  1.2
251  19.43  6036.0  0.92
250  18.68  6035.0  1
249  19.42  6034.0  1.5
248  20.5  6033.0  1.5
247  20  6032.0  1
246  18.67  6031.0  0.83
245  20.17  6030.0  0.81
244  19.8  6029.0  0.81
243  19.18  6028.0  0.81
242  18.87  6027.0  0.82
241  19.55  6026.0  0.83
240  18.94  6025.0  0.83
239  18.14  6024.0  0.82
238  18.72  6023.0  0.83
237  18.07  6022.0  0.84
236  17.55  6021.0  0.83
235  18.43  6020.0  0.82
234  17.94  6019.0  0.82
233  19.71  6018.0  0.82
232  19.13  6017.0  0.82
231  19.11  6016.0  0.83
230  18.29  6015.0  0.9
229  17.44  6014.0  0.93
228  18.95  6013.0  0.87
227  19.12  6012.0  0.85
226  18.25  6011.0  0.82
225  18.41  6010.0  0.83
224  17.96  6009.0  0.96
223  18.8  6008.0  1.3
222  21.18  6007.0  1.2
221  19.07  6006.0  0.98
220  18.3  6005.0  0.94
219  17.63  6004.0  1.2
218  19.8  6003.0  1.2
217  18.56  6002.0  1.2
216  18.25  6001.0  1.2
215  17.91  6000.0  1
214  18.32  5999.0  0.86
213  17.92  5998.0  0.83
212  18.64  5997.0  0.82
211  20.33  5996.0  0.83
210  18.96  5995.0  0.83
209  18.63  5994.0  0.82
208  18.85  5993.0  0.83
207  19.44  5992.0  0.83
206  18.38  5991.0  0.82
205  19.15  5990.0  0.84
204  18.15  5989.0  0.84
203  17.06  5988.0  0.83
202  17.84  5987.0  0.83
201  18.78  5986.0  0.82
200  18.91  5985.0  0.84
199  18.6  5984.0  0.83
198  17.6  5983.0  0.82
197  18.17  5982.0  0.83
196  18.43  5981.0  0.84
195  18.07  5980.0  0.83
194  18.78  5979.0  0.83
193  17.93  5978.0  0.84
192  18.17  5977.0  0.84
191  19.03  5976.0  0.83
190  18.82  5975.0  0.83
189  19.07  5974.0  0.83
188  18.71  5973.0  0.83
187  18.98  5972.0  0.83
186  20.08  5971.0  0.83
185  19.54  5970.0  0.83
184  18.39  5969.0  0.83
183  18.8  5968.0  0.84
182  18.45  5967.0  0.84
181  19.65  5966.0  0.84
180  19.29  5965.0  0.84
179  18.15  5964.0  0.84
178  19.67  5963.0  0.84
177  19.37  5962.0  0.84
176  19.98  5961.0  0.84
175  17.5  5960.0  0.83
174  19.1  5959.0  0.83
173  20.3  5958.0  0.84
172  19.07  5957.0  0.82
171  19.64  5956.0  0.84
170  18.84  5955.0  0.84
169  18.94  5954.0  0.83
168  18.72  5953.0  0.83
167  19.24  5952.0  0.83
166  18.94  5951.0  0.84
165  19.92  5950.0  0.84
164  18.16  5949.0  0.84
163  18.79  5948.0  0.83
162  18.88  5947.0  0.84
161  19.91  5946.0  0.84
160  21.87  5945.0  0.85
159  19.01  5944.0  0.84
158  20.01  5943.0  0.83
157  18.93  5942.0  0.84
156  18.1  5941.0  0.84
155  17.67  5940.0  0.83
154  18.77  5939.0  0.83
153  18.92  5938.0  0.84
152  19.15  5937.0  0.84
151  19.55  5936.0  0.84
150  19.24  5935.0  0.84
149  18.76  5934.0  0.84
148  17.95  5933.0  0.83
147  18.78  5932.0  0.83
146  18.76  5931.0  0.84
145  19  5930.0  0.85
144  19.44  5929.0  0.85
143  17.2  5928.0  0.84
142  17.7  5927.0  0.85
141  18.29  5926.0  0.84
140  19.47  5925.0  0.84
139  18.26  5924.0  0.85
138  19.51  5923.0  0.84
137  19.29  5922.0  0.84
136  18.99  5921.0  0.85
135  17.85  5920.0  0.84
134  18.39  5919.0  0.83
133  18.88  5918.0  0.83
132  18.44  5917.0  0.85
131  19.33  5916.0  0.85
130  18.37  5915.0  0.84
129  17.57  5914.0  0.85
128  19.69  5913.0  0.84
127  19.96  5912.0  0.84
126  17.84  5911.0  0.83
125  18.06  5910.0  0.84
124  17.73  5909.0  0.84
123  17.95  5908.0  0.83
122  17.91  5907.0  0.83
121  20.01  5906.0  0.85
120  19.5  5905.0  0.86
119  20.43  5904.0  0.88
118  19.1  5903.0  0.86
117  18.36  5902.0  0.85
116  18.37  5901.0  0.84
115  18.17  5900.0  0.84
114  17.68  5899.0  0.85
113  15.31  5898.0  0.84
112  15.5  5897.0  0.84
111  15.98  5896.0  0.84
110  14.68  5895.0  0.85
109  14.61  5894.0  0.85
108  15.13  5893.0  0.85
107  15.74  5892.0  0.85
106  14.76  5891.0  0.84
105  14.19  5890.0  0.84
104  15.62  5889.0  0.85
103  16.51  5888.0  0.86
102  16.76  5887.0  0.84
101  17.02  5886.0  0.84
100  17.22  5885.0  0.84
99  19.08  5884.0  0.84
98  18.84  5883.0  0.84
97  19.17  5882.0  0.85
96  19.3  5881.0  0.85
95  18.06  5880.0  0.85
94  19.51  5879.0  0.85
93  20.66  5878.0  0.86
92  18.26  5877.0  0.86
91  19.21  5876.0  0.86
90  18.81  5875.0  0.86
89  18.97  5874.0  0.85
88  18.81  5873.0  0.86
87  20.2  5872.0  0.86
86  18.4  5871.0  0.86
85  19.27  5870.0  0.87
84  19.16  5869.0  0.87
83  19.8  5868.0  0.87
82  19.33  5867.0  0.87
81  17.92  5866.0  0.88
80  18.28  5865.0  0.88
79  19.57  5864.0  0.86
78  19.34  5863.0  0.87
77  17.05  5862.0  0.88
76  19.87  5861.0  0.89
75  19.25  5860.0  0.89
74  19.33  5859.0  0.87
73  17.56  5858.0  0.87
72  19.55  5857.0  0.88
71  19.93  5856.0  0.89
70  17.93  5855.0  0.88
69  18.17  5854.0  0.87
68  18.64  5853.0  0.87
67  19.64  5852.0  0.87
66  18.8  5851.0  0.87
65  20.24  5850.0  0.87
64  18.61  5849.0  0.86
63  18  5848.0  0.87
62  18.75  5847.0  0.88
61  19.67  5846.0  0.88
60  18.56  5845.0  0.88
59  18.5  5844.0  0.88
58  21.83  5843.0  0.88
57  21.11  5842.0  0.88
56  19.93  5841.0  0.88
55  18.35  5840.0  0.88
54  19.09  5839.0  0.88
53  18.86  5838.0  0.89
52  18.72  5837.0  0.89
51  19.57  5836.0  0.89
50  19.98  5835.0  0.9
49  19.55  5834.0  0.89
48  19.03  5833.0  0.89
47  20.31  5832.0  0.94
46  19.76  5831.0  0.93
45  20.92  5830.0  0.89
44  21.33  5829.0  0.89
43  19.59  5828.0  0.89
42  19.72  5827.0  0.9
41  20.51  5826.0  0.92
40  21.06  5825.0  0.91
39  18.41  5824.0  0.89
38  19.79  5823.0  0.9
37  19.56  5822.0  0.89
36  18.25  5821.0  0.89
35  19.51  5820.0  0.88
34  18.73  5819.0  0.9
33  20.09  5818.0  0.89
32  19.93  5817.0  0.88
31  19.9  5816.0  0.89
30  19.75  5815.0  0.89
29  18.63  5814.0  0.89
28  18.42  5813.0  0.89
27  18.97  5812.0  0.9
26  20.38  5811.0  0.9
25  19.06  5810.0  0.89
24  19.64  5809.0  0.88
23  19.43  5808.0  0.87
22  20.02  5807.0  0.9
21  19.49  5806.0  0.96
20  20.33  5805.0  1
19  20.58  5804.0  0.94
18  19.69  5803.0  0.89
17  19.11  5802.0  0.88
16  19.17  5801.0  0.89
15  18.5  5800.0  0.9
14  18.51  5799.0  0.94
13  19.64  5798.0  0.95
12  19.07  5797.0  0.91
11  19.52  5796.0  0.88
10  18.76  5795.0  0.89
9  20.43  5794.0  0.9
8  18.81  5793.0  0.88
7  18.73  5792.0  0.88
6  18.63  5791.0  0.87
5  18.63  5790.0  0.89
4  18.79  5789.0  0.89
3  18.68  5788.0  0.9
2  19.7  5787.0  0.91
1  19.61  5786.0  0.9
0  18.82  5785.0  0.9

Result 0.03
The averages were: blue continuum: 19.6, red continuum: 19.4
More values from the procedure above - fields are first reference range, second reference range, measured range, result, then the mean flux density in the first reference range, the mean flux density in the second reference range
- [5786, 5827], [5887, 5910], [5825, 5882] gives -0.07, 19.4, 17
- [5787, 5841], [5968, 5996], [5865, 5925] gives 0.06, 19.4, 18.6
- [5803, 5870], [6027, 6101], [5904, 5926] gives 0.04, 19.4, 19.4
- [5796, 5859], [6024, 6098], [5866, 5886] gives 0.02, 19.4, 19.4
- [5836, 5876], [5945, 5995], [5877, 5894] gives 0.10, 19.1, 18.9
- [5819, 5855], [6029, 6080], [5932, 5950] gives 0.03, 19.5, 19.6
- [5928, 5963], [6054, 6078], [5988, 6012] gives 0.03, 19.1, 19.5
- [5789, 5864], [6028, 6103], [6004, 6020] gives 0.03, 19.4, 19.3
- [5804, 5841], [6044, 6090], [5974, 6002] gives 0.06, 19.6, 19.4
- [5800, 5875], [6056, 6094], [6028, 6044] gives -0.02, 19.4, 19.2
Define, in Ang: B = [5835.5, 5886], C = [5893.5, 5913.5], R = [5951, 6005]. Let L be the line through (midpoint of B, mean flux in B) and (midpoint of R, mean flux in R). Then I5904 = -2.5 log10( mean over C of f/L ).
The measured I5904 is 0.06 mag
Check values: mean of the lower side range 19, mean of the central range 17.8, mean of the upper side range 18.8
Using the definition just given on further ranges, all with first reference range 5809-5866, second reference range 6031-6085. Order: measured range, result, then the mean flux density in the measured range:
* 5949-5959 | 0.01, 19.2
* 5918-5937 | 0.04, 18.7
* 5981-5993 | 0.06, 18.4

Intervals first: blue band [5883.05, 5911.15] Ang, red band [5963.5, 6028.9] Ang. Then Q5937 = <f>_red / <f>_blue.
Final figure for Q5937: 1.09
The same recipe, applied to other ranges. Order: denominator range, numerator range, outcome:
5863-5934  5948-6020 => 1.03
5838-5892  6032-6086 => 1.05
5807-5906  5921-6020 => 1.00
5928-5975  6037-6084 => 1.02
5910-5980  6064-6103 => 1.01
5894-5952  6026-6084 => 1.05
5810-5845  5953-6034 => 0.96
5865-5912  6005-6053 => 1.07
